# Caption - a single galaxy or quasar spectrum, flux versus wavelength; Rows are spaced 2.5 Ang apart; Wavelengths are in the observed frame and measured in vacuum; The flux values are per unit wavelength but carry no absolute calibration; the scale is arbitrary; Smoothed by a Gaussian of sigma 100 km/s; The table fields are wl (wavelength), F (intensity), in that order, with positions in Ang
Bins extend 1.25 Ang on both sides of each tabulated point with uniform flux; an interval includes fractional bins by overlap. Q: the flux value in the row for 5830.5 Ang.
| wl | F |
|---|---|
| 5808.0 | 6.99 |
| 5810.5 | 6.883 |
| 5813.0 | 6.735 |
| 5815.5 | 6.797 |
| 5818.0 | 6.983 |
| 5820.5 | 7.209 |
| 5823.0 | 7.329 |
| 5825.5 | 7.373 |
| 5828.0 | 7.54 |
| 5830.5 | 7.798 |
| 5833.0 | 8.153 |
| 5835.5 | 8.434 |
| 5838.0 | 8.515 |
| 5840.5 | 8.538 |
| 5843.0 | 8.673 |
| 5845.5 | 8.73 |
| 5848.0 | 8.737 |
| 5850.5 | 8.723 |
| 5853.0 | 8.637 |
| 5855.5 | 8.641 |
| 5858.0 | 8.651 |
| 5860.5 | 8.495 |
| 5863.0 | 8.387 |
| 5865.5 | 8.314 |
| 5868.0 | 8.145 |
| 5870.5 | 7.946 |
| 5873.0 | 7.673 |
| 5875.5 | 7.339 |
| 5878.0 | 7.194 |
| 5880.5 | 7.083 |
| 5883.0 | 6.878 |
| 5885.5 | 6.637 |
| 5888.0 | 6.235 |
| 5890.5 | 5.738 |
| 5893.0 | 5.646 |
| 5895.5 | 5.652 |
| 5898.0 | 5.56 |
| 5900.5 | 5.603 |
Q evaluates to 7.798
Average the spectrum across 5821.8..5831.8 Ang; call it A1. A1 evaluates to 7.51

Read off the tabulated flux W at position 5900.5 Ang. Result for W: 5.603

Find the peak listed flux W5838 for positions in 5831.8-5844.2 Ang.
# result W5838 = 8.673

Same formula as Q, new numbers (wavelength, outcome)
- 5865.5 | 8.314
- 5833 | 8.153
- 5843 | 8.673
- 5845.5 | 8.73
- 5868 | 8.145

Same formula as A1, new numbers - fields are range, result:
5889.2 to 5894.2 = 5.7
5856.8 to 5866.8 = 8.46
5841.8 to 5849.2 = 8.71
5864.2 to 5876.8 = 7.88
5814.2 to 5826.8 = 7.14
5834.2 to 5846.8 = 8.58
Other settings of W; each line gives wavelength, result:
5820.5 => 7.209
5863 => 8.387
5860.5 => 8.495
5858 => 8.651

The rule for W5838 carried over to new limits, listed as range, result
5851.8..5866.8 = 8.651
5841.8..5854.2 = 8.737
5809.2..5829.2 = 7.54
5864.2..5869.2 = 8.314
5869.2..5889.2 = 7.946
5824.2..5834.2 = 8.153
